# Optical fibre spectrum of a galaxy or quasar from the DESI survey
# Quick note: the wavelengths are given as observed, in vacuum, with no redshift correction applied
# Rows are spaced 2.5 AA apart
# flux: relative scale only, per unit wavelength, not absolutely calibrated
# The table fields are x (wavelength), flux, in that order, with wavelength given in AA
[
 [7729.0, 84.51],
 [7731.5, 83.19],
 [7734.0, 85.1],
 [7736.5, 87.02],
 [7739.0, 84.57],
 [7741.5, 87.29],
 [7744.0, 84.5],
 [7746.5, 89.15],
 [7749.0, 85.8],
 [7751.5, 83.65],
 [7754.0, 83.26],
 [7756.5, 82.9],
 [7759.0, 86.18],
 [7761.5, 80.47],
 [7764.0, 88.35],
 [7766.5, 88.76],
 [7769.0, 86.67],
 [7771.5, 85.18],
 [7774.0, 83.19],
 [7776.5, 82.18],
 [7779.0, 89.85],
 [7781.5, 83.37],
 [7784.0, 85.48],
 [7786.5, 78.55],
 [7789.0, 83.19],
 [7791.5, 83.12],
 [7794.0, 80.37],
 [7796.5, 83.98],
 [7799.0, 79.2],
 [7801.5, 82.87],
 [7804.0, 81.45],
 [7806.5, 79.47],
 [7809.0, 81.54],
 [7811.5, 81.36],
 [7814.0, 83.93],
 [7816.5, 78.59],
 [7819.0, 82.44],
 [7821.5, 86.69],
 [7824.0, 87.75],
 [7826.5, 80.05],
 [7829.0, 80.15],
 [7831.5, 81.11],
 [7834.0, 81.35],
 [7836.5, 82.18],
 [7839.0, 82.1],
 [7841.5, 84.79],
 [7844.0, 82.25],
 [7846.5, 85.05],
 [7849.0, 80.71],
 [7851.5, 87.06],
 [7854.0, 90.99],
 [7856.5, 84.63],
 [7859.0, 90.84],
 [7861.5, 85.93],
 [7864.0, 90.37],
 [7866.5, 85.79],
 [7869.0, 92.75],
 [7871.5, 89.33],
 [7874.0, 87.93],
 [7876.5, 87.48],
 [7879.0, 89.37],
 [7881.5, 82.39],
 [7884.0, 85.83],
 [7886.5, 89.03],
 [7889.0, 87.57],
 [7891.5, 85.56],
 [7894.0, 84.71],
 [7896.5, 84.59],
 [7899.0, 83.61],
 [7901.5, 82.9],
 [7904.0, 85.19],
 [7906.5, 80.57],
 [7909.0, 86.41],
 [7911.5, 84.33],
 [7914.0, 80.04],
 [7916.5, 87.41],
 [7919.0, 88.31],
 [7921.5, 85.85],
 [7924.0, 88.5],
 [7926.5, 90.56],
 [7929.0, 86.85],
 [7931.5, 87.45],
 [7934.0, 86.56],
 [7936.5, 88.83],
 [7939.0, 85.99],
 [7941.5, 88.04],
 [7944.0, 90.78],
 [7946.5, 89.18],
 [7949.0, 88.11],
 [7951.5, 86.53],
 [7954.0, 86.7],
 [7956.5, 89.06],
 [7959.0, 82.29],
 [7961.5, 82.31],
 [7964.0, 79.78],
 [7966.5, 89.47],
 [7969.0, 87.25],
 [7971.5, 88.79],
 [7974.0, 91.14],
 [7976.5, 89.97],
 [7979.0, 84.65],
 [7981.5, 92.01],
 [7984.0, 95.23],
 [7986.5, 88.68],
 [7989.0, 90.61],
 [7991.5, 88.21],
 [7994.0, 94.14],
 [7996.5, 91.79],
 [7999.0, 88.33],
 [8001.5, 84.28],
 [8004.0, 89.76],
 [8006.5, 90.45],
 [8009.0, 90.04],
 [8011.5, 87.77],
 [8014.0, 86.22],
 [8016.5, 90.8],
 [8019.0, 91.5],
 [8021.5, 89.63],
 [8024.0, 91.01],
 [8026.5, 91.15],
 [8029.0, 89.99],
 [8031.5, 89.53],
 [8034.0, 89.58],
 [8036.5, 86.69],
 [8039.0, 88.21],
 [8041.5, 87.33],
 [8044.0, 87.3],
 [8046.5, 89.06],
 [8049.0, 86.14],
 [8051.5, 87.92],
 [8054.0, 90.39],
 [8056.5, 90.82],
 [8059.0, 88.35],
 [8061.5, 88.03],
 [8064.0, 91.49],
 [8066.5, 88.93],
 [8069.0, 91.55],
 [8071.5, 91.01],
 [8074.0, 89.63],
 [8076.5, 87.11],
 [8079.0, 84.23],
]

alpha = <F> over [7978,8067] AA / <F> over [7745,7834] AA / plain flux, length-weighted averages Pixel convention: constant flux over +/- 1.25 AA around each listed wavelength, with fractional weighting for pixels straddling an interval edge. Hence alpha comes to 1.07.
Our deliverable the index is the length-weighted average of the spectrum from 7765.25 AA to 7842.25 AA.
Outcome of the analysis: 82.9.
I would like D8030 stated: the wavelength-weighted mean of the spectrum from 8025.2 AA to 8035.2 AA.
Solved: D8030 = 90.1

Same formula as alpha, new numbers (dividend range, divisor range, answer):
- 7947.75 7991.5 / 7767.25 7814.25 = 1.06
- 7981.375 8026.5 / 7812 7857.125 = 1.08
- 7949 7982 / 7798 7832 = 1.06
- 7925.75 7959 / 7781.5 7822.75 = 1.07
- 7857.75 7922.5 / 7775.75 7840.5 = 1.05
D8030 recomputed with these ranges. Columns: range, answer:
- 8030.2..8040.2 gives 88.5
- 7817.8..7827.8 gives 84.2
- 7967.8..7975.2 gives 89.1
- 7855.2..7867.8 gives 87.5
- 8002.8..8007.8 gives 90.1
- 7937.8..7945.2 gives 88.3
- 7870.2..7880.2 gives 88.5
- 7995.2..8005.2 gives 88.6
